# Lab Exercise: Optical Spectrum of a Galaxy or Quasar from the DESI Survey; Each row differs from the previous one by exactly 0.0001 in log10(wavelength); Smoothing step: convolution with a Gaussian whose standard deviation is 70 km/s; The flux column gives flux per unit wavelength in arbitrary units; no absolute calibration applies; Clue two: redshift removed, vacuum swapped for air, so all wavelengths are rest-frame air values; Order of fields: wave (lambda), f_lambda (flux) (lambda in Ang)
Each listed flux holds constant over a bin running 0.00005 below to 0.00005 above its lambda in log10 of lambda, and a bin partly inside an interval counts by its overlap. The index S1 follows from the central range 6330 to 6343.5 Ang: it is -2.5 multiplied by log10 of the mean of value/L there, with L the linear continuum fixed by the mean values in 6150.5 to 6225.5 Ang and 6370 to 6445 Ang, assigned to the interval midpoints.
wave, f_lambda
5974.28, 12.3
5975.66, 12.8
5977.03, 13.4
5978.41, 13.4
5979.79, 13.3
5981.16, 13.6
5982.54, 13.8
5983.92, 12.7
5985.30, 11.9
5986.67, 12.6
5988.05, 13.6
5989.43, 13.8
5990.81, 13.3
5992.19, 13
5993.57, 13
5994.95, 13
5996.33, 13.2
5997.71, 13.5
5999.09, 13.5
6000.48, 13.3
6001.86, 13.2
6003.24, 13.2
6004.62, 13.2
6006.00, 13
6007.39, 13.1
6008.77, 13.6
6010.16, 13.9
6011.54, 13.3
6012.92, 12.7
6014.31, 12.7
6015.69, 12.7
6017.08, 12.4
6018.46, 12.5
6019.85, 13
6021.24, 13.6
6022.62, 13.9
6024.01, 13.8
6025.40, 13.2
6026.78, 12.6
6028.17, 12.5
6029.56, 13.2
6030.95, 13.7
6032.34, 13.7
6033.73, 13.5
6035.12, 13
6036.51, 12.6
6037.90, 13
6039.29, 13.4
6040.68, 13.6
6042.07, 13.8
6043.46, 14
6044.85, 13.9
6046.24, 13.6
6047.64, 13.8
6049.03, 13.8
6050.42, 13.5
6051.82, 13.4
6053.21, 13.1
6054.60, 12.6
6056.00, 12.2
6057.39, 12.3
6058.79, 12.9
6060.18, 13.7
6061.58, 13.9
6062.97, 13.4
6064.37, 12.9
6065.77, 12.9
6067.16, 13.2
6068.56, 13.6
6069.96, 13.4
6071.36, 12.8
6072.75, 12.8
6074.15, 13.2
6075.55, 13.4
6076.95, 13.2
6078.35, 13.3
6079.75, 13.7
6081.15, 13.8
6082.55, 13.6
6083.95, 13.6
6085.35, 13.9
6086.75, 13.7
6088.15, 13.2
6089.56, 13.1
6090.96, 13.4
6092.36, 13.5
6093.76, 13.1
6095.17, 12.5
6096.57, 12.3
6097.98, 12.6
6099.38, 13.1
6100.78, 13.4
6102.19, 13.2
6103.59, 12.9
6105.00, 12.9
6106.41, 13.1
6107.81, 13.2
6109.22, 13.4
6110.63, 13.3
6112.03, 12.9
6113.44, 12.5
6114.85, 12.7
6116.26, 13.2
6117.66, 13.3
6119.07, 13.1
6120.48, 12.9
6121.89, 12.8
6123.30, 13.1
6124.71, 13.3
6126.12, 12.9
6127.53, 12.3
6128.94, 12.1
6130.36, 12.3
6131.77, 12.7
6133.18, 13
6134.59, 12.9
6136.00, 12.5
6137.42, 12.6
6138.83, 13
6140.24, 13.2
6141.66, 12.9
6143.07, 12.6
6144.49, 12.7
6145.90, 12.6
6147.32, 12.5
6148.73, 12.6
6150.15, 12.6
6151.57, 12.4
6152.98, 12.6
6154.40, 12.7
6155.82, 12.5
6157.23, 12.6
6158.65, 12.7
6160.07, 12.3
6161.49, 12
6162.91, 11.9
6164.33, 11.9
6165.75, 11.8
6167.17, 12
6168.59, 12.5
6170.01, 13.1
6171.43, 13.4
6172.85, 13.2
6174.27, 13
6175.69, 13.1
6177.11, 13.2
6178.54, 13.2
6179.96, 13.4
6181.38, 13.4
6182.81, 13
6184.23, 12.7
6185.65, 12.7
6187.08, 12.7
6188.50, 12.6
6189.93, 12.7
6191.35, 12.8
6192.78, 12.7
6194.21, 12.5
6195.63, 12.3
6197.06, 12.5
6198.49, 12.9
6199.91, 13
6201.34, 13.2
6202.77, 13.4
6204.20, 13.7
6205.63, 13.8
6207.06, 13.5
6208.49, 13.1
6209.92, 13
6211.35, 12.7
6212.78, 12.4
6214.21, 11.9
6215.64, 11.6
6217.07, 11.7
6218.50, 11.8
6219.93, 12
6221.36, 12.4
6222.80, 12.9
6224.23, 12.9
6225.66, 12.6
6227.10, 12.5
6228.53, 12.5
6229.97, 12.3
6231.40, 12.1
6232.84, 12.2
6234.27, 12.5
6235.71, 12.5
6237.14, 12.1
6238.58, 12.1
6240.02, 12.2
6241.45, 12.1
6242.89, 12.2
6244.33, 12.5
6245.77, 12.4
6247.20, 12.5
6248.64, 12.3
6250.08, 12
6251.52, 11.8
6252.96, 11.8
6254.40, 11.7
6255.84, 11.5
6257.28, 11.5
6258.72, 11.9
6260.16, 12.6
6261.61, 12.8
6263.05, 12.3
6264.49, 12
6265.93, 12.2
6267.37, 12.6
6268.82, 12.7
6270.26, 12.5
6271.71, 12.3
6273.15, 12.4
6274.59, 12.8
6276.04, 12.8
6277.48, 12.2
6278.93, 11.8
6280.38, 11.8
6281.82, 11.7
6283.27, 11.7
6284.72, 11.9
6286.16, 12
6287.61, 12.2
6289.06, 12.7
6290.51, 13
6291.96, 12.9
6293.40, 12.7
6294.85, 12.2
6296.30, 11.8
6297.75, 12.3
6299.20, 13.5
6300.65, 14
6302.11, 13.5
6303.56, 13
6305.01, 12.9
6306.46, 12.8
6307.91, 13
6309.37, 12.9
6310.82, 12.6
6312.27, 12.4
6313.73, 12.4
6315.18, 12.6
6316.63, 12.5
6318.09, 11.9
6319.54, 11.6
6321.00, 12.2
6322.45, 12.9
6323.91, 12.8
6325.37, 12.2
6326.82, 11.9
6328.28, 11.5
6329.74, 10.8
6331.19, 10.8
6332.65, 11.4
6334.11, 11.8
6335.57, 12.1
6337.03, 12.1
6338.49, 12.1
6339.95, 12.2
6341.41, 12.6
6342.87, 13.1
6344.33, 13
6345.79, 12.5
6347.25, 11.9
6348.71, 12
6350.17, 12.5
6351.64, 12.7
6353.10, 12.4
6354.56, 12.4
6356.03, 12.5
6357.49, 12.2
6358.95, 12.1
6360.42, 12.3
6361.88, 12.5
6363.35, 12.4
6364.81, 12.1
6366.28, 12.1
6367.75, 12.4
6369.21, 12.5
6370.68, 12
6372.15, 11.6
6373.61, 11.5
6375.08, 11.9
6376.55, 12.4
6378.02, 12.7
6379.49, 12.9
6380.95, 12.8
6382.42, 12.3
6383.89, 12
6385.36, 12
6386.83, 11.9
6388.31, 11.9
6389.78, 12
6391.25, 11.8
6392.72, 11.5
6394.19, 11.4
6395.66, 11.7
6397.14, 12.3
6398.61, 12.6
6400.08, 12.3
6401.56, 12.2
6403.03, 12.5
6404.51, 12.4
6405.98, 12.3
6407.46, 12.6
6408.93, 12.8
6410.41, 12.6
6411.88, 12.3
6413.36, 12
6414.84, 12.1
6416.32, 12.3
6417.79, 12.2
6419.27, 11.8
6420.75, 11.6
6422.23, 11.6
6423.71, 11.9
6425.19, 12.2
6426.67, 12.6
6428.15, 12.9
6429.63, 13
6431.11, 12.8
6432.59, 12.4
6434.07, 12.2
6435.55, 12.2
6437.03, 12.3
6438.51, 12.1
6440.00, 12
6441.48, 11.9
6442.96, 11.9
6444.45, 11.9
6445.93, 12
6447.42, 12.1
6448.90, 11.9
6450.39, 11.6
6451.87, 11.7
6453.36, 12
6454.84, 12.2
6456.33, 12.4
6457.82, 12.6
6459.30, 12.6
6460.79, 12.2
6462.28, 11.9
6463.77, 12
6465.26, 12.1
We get 0.03 mag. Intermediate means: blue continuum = 12.7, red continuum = 12.2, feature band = 12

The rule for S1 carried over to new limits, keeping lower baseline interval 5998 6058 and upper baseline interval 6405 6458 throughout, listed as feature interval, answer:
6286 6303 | -0.02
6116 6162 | 0.02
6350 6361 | 0.00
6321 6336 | 0.06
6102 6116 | 0.00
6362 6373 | 0.02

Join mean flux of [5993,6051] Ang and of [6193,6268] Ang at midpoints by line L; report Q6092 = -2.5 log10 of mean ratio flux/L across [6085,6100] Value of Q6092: -0.010 mag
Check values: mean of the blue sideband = 13.3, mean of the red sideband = 12.4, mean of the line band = 13.1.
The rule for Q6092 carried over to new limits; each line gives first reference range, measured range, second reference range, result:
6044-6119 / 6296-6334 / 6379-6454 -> 0.008 mag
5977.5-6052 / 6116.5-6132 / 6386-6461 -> 0.013 mag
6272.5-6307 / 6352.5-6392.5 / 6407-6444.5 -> 0.014 mag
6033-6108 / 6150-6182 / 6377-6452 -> 0.024 mag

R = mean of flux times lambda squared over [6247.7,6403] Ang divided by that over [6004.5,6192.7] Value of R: 1.01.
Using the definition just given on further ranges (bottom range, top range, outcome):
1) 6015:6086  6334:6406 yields 1.02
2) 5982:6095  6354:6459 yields 1.04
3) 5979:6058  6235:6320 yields 1.02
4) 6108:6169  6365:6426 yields 1.04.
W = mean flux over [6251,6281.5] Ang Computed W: 12.2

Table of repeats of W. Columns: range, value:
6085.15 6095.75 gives 13.3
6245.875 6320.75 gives 12.4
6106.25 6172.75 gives 12.7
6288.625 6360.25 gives 12.4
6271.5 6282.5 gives 12.2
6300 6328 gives 12.6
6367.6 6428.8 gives 12.2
